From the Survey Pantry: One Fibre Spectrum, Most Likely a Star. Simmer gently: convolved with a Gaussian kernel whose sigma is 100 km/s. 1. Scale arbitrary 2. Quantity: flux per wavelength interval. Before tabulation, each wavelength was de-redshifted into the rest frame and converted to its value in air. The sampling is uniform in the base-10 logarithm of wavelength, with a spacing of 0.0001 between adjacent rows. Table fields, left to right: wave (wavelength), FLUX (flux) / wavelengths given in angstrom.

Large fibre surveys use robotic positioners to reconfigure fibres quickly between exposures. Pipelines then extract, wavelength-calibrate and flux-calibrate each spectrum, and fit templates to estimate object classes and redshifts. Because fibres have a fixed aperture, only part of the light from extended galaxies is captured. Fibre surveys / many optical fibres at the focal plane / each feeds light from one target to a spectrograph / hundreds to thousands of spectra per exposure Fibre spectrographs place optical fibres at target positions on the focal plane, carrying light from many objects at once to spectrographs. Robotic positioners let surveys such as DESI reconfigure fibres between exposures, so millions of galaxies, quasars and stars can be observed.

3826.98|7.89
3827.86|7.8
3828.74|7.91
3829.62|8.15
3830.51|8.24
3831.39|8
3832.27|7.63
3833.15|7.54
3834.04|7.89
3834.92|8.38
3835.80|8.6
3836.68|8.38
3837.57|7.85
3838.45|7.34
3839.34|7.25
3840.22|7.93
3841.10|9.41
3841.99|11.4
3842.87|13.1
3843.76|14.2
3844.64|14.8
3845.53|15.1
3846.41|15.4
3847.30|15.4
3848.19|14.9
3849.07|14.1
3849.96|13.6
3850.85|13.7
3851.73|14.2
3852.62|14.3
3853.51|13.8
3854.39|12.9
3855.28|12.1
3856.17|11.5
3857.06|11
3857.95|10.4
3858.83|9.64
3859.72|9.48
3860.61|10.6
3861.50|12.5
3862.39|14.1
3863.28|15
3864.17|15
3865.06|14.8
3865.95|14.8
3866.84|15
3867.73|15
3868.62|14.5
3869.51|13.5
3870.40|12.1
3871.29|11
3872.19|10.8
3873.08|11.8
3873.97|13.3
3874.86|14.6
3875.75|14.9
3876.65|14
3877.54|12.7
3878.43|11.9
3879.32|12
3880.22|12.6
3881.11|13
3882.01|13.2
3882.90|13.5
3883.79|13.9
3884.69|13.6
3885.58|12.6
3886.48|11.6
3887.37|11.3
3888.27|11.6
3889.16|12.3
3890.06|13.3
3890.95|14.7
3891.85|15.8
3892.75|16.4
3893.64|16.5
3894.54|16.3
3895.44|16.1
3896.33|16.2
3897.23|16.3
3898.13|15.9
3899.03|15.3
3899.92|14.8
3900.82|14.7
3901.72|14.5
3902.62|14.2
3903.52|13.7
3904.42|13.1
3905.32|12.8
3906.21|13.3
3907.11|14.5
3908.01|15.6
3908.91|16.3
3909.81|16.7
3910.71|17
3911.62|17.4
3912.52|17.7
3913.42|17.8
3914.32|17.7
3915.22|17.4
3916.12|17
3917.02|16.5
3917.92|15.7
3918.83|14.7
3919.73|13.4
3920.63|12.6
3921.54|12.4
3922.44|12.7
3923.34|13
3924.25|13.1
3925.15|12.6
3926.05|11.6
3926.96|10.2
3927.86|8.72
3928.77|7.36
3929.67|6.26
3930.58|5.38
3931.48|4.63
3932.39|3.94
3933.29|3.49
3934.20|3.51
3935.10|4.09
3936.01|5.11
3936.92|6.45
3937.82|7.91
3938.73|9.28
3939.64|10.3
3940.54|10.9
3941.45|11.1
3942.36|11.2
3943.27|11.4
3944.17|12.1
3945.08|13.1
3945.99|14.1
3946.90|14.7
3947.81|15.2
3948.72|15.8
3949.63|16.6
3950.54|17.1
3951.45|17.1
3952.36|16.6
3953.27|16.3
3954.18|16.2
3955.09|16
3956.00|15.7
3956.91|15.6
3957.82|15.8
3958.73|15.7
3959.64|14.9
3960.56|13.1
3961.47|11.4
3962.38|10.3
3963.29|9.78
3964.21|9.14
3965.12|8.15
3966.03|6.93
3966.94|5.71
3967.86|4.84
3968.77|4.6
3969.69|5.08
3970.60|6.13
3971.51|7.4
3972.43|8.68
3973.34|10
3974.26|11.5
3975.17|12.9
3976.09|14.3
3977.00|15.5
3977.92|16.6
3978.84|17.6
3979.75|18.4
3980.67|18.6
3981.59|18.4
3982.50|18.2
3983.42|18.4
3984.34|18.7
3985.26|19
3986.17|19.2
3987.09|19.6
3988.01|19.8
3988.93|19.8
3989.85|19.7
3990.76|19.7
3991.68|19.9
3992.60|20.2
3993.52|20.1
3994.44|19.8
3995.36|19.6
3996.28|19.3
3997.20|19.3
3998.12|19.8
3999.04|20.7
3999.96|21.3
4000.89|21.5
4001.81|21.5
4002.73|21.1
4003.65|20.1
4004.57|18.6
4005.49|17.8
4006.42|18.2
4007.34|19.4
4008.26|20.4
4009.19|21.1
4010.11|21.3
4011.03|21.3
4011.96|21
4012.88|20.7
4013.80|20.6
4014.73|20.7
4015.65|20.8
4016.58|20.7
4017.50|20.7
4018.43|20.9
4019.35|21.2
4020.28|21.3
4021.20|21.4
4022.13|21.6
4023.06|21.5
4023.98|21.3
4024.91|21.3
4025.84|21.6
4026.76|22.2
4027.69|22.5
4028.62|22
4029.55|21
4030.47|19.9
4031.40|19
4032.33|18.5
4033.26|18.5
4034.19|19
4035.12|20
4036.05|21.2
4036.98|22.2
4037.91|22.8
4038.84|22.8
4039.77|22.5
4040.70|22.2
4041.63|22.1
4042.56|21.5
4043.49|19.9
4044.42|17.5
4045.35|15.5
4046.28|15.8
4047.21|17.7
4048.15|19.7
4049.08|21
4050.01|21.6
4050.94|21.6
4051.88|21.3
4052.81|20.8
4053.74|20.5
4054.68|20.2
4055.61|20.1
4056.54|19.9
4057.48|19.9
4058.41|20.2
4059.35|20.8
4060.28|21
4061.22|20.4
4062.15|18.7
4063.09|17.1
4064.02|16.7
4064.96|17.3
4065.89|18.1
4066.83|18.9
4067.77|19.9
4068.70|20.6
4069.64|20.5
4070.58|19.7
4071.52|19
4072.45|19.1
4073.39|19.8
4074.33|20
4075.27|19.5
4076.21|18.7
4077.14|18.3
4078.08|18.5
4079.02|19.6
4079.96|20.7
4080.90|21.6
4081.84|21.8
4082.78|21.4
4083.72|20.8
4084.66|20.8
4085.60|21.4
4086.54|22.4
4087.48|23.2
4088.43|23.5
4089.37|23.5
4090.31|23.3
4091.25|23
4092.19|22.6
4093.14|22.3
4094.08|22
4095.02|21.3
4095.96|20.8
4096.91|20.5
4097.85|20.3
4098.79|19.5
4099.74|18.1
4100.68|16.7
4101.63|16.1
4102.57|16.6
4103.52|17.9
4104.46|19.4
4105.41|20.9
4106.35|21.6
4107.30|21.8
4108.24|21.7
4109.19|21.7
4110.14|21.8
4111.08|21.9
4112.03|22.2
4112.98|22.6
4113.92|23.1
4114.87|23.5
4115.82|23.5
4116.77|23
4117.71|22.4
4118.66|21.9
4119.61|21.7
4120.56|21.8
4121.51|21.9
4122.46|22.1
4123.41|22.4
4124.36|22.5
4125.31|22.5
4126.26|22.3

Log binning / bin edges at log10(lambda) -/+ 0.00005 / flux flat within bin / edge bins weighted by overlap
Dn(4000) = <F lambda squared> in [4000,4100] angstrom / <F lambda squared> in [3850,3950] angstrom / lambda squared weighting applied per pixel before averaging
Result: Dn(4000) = 1.72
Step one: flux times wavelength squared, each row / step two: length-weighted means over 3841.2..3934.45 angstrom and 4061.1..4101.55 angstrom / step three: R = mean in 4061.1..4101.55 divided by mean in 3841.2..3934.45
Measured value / 1.7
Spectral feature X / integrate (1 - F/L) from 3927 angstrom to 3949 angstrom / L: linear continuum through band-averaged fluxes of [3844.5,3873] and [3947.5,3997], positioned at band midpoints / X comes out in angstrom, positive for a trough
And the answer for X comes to 8.29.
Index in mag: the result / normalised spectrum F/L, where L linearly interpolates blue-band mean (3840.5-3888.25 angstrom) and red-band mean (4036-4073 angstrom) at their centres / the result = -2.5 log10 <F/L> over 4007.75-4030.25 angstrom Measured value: -0.14 mag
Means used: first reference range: 13.1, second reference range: 19.9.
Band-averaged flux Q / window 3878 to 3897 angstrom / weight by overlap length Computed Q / 13.8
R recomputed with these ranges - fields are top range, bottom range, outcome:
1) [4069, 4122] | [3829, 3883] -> 1.97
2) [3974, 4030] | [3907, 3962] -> 1.61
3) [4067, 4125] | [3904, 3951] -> 1.88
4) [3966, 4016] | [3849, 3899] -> 1.36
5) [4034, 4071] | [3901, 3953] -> 1.71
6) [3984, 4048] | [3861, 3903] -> 1.56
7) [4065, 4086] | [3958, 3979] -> 2.01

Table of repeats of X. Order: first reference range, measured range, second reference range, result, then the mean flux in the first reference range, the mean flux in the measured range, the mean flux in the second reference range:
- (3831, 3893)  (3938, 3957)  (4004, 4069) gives 2.64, 12.3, 14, 20.3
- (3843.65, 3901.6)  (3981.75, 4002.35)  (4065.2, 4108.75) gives -2.81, 13.6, 19.8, 20.4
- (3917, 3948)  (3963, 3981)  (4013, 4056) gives 4.78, 10.1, 10.5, 20.6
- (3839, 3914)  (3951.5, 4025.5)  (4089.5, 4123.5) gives 2.05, 13.7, 17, 21.2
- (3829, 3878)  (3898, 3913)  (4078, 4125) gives -1.31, 11.9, 15.1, 21.3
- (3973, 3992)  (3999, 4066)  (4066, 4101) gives -4.78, 17.5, 20.3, 20.6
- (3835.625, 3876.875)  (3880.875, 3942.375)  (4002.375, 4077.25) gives 8.49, 12.6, 12.7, 20.2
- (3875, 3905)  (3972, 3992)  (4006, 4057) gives 1.43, 14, 17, 20.6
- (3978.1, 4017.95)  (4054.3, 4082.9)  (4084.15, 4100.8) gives 2.01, 19.8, 19.6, 21.5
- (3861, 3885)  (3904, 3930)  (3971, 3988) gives 0.70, 13.4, 14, 15.8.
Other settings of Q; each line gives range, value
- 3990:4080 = 20.2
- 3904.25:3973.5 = 11.9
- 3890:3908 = 15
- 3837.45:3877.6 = 12.8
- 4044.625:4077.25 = 19.4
